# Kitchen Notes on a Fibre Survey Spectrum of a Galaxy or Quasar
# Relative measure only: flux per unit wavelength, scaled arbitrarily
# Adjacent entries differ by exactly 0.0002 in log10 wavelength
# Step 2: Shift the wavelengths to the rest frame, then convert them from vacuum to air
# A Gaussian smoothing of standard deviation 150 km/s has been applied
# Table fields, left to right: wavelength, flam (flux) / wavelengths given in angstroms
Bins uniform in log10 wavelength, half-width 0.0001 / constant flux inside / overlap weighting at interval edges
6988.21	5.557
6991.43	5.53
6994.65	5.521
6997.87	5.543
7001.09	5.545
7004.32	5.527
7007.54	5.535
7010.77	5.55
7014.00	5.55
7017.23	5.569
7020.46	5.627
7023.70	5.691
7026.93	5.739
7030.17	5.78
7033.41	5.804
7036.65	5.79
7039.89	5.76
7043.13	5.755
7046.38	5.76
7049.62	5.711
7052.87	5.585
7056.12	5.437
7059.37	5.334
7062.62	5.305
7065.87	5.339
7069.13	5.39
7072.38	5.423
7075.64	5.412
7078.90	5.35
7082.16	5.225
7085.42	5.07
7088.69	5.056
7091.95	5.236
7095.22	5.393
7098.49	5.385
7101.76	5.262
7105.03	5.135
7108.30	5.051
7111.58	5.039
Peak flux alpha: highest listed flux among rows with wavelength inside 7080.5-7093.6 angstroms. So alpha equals 5.236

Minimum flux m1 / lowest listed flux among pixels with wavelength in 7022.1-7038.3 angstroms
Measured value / 5.691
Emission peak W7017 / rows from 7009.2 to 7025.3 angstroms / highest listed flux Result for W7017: 5.691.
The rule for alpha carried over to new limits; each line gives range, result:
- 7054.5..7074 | 5.437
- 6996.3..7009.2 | 5.545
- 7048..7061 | 5.711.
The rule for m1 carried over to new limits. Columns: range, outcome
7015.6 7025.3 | 5.569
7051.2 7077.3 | 5.305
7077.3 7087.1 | 5.07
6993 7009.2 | 5.521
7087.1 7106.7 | 5.056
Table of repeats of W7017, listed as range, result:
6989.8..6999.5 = 5.543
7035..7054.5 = 5.79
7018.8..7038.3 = 5.804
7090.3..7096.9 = 5.393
